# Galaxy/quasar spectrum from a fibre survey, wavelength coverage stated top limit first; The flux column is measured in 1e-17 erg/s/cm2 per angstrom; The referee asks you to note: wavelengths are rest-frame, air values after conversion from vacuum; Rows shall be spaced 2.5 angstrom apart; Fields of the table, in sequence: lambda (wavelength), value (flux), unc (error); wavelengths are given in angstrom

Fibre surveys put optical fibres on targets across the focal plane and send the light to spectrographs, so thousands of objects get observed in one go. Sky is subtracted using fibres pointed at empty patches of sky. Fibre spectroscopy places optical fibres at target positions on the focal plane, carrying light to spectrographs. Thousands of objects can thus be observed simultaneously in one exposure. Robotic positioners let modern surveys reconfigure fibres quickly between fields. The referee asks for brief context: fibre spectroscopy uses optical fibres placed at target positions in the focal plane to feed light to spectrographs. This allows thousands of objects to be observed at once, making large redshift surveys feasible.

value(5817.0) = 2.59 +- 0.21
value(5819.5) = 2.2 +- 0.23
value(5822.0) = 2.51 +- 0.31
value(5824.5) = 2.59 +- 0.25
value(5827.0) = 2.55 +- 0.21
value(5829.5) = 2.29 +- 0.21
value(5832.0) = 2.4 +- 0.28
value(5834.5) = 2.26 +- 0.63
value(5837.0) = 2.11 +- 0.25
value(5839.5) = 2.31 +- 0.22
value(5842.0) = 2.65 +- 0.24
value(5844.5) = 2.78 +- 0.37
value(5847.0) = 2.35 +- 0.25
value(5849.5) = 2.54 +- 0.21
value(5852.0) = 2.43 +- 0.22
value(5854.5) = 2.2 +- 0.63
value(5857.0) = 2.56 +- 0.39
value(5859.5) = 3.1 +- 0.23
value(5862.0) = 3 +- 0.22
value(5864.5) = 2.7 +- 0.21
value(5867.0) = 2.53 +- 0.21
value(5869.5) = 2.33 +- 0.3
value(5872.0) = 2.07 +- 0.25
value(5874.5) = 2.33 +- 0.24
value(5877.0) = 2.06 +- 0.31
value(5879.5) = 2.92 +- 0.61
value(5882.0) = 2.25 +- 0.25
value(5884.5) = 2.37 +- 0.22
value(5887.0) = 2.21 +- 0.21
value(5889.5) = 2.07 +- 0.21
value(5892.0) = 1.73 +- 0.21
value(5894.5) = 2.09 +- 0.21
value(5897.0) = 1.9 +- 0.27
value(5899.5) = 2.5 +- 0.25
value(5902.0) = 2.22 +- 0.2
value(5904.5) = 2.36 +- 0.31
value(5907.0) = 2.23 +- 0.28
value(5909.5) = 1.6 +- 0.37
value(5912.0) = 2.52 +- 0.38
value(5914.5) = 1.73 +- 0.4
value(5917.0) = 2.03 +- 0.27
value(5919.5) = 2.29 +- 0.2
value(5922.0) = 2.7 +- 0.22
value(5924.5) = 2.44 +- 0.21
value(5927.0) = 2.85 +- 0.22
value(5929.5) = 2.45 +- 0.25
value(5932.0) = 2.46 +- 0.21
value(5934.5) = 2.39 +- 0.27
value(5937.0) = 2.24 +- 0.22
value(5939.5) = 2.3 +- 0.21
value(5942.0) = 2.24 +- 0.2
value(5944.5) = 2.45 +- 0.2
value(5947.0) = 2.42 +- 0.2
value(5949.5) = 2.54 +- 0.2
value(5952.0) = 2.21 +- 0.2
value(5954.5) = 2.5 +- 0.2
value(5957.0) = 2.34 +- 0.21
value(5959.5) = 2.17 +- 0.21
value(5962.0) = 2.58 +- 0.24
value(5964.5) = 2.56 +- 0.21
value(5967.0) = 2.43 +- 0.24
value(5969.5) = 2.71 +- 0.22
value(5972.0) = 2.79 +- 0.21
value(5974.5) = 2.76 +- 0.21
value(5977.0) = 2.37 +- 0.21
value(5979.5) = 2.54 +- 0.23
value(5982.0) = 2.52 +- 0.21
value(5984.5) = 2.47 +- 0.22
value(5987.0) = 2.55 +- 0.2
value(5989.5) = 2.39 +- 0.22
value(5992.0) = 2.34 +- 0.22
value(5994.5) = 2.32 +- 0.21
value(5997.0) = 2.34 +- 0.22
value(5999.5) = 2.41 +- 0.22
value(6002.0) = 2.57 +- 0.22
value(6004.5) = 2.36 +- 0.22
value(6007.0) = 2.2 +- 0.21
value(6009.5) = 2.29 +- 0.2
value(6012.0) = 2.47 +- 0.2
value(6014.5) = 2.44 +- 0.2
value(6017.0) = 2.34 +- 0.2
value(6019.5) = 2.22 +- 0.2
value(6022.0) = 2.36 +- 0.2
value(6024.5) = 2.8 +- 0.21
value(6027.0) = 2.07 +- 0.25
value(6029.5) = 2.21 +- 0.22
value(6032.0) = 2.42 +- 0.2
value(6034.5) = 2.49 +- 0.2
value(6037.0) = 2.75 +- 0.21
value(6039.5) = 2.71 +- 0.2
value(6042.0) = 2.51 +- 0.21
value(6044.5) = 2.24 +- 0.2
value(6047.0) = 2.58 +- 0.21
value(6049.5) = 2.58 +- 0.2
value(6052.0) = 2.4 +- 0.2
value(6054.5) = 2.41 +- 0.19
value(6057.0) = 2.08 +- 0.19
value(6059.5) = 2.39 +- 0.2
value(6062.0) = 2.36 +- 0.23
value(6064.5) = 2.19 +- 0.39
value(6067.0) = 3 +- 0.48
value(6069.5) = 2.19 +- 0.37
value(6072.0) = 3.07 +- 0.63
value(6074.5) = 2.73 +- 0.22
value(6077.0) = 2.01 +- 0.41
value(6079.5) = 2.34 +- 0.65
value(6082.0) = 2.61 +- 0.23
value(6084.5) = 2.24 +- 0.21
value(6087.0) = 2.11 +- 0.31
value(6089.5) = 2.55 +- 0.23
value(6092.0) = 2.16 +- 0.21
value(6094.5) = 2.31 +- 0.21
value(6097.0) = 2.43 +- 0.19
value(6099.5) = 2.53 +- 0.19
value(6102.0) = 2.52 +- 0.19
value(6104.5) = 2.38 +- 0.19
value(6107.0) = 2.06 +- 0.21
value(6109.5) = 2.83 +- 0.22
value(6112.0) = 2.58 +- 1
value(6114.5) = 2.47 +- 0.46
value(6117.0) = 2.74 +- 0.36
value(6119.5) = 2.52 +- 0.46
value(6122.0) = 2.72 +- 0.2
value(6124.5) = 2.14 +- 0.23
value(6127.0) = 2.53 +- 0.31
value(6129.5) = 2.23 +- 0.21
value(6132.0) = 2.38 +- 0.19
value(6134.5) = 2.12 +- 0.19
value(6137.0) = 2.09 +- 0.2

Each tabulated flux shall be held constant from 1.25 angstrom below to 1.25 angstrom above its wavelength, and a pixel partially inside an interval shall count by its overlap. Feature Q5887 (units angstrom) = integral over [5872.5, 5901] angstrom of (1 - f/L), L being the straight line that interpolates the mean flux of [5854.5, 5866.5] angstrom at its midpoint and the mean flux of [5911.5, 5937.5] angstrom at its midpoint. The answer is 4.2 angstrom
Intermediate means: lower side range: 2.75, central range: 2.22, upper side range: 2.37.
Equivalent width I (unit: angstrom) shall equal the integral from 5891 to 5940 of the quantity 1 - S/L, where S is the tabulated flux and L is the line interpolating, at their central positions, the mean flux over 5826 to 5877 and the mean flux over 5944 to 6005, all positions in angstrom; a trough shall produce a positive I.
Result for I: 4.2 angstrom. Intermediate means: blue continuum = 2.46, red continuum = 2.47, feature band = 2.25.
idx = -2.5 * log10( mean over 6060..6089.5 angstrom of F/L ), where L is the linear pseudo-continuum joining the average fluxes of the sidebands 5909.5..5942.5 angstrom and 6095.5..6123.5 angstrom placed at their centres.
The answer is 0.02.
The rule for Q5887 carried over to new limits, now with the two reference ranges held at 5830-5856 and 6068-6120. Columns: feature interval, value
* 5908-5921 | 1.96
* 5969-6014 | -0.62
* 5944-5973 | -0.60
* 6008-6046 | 0.23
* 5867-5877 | 0.62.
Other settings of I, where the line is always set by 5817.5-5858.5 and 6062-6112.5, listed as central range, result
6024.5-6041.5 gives -0.2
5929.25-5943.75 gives 0.5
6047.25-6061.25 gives 0.3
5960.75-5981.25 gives -1.3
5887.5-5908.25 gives 2.5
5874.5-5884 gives 0.1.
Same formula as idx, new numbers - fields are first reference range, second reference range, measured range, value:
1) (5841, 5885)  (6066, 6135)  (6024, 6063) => 0.014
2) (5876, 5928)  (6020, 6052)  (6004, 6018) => 0.034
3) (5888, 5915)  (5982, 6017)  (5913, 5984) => -0.087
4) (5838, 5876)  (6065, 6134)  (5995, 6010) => 0.052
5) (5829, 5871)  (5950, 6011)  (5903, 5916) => 0.185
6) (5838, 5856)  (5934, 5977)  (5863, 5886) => 0.026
